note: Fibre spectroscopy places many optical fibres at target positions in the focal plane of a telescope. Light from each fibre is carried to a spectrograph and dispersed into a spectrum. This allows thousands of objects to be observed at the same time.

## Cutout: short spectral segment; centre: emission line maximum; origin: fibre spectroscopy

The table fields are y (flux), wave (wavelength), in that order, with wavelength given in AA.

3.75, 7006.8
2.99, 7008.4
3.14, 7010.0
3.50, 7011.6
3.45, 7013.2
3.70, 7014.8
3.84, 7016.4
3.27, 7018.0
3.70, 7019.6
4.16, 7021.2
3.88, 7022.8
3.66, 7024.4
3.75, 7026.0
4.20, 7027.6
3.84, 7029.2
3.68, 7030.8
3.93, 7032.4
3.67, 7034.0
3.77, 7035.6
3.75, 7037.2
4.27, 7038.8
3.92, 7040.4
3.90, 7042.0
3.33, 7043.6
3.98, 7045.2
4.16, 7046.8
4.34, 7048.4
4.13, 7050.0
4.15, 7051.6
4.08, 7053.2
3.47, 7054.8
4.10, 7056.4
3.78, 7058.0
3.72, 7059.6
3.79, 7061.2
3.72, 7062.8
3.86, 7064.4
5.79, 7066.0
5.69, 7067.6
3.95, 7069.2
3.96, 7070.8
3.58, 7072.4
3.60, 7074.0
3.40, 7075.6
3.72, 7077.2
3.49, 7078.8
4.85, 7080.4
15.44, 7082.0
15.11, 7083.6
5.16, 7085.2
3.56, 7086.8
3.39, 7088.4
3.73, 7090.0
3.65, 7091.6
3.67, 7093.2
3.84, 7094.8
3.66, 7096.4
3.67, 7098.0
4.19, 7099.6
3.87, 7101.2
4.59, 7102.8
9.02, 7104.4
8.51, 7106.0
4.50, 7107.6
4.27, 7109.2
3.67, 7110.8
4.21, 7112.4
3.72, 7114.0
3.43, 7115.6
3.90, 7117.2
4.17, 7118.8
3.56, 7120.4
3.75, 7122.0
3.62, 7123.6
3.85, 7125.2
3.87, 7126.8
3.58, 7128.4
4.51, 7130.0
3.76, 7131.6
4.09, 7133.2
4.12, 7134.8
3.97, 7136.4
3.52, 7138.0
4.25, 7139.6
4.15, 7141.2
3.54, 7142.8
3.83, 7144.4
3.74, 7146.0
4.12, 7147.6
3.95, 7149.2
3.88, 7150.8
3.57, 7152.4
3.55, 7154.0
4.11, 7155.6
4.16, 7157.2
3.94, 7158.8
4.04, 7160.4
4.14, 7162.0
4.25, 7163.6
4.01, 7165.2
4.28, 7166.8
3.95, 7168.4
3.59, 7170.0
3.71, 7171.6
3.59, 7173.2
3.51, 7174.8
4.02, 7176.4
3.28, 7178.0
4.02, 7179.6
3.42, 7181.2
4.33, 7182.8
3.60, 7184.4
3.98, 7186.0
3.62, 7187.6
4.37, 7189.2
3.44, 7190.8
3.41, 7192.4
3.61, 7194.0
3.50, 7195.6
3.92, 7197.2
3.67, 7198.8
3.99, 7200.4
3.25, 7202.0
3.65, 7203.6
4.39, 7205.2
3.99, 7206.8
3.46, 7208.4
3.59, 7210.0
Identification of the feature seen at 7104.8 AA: [N II] 6583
